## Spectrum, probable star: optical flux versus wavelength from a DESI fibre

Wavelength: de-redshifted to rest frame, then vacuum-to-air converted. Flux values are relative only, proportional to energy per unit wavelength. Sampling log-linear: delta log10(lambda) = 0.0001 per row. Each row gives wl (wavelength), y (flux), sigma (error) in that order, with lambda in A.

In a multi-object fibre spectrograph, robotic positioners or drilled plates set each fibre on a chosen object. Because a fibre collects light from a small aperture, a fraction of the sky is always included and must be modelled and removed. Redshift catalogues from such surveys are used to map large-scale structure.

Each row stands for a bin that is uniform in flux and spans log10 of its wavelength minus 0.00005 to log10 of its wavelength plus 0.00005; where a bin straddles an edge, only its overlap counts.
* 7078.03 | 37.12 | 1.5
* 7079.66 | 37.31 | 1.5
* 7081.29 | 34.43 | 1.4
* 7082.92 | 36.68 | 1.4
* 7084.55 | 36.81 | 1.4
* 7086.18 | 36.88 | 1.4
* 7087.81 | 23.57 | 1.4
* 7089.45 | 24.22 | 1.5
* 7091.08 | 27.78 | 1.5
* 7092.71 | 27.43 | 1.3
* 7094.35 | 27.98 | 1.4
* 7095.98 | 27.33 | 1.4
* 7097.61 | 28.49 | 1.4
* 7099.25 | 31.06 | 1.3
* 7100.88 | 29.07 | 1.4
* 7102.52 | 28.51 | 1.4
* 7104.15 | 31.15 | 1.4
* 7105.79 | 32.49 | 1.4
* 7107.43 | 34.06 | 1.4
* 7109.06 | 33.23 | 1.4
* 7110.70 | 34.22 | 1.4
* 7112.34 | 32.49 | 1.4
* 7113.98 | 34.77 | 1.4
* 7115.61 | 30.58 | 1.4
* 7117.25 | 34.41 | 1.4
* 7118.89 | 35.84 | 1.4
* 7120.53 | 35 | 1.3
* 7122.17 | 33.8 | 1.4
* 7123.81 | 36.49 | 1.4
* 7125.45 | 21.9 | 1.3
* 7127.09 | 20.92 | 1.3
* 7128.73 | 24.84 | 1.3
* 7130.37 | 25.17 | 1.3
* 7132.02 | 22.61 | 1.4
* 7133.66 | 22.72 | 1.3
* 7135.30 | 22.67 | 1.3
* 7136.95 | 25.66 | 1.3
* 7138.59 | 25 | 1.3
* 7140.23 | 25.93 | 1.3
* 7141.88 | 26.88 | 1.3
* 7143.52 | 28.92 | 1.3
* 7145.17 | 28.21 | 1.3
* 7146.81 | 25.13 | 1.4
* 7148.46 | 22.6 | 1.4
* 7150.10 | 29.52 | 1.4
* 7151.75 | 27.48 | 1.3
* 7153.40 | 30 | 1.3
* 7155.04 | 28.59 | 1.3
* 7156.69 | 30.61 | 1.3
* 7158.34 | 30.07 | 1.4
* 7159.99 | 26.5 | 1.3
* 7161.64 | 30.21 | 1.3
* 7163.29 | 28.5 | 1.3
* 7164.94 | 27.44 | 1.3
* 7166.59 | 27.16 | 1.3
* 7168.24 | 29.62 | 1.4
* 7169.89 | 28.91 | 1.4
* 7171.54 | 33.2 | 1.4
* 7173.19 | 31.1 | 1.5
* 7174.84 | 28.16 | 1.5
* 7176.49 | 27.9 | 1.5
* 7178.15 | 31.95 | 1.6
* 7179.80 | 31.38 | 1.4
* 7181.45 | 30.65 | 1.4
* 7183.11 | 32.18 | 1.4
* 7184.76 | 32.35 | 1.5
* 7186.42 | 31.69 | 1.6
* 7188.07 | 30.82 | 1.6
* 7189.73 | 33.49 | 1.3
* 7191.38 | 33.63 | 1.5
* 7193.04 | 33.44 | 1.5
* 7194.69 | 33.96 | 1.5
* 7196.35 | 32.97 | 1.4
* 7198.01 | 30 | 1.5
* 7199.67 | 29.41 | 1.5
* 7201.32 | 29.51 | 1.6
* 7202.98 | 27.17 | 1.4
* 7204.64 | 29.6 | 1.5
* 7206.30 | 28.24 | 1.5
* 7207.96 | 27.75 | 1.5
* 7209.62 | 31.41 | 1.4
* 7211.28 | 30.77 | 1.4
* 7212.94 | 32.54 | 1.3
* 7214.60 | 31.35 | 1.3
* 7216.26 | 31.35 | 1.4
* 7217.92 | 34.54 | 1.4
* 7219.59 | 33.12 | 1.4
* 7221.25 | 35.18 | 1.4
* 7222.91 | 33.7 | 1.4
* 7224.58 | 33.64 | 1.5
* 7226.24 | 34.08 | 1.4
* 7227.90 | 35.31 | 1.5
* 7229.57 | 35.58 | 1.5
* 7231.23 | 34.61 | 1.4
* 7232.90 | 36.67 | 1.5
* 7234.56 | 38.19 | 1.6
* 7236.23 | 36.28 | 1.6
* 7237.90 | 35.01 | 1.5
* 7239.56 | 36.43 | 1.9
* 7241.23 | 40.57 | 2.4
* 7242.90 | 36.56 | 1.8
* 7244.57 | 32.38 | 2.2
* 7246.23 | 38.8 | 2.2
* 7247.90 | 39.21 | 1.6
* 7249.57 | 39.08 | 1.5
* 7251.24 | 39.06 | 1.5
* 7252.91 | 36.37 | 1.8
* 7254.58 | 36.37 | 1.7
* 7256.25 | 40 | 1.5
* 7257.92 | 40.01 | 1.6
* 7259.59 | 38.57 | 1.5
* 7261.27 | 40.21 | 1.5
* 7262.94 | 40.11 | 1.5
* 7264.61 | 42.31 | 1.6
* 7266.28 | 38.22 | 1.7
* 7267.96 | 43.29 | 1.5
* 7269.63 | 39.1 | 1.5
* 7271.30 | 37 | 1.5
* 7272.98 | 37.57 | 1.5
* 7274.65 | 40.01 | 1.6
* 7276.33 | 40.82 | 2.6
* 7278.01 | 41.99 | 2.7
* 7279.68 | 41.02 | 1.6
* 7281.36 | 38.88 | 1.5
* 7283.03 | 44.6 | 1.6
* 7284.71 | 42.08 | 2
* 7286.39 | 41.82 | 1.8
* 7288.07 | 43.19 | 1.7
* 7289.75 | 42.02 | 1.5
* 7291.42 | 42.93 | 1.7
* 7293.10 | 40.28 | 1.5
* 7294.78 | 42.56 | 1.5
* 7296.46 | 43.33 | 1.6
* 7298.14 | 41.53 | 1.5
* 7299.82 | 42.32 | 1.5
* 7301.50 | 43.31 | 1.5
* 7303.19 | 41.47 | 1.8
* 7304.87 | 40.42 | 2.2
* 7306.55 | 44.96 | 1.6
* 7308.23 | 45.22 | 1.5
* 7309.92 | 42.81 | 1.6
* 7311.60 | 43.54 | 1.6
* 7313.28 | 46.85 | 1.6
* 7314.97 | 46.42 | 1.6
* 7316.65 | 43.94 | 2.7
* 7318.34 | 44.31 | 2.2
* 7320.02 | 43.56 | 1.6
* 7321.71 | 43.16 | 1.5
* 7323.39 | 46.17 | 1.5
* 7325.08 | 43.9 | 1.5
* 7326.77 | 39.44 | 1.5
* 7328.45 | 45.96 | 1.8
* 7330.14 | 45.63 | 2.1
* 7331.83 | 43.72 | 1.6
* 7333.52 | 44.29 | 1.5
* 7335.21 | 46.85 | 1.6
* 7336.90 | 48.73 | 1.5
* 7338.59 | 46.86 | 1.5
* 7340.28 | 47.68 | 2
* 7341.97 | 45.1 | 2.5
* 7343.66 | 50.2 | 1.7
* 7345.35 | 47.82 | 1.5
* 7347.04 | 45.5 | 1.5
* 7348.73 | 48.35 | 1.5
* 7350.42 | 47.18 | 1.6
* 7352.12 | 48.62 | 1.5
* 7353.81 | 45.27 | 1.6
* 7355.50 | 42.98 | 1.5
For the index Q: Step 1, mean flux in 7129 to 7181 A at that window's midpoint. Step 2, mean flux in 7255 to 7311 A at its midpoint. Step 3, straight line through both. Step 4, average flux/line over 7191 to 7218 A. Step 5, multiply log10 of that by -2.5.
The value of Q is 0.07 mag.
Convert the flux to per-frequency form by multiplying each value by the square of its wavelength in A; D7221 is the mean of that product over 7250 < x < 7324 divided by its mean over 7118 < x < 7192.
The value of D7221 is 1.50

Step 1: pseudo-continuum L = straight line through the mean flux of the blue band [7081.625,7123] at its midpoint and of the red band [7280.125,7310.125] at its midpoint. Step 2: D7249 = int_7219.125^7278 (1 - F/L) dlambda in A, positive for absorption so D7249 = 3.2 A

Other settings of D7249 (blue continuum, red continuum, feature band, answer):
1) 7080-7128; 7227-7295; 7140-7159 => 3.2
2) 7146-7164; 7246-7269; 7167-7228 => 2.4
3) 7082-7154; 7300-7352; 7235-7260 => 0.9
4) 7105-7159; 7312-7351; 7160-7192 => 2.1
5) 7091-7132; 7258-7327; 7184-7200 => 1.5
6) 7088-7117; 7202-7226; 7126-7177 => 6.1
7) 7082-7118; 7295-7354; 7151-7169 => 3.1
